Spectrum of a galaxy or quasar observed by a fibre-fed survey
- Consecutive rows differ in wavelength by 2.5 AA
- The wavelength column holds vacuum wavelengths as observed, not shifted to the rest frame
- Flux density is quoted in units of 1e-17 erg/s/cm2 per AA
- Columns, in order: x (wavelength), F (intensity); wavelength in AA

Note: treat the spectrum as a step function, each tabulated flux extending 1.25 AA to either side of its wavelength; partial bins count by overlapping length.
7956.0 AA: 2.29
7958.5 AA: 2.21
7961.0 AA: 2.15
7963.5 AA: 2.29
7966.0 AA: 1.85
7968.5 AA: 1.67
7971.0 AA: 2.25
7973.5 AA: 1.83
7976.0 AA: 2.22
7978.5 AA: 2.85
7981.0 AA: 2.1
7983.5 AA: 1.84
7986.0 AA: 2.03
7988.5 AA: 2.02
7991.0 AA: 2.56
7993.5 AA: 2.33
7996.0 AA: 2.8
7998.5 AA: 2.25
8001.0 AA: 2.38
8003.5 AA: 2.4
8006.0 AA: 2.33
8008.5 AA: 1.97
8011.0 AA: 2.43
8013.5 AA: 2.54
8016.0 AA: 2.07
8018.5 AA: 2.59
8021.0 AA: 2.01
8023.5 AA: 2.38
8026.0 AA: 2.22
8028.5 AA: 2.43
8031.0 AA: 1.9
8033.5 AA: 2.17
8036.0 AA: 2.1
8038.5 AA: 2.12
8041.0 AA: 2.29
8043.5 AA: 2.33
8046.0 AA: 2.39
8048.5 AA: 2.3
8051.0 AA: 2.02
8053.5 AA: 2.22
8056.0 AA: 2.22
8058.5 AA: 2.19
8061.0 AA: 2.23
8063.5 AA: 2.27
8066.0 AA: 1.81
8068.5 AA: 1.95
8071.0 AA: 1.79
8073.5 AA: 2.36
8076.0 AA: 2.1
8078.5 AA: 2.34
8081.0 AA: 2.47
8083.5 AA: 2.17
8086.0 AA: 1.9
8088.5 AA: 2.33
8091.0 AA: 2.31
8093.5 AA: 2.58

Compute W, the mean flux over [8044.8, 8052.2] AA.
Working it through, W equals 2.24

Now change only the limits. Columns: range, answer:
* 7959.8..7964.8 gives 2.22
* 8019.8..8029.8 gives 2.26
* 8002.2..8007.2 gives 2.37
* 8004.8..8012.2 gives 2.24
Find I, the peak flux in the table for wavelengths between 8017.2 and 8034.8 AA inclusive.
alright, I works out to 2.59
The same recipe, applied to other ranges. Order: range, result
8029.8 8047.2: 2.39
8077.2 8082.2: 2.47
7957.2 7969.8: 2.29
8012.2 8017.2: 2.54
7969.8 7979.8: 2.85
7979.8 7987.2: 2.1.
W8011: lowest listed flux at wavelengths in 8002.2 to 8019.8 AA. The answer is 1.97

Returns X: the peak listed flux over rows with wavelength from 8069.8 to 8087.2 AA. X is 2.47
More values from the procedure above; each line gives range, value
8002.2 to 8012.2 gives 2.43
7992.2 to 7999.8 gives 2.8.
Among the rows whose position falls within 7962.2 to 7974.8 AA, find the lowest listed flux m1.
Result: 1.67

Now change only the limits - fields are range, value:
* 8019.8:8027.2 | 2.01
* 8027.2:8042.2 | 1.9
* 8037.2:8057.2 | 2.02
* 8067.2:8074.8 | 1.79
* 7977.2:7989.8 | 1.84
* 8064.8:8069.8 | 1.81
